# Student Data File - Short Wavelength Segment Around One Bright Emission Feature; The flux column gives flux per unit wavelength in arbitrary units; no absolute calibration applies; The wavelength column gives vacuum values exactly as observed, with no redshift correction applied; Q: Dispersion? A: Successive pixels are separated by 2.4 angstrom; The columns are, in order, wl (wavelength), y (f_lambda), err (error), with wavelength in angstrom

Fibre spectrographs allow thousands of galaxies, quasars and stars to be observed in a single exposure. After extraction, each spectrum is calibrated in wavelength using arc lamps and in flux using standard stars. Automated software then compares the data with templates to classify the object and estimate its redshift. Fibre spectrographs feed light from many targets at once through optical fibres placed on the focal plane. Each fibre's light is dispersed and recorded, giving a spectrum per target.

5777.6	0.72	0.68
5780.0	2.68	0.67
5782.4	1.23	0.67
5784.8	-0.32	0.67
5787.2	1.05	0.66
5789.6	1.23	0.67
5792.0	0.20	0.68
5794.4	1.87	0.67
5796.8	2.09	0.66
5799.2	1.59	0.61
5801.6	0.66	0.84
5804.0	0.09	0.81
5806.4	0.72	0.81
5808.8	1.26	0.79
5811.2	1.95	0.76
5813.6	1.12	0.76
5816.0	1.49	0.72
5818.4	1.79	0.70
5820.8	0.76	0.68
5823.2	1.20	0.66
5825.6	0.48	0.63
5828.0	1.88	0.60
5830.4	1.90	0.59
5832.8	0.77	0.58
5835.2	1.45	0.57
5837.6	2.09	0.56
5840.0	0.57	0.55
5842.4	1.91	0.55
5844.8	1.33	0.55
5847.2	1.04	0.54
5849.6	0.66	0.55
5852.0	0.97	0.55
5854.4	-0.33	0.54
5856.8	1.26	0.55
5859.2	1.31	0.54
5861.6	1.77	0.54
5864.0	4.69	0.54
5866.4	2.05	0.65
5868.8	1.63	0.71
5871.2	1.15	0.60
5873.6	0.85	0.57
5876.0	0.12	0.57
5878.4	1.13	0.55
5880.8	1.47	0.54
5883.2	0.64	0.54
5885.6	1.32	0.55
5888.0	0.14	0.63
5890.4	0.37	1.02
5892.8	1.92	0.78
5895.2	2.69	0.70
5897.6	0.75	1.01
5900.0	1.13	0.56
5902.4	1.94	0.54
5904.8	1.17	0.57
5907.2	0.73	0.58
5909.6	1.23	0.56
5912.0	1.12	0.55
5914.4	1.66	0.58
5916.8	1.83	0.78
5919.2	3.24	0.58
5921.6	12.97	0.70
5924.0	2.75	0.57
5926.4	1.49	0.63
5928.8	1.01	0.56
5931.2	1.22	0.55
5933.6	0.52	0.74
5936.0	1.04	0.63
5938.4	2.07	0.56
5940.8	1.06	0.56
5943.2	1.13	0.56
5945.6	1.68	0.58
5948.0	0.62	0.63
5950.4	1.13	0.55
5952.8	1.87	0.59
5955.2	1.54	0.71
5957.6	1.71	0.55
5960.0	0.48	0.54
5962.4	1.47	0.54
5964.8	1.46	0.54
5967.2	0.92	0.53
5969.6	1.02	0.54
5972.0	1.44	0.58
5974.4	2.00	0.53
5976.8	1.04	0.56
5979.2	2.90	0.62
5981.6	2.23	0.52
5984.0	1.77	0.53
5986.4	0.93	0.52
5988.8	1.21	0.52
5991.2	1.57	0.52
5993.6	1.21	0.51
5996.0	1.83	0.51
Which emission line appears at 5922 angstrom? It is [O III] 5007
